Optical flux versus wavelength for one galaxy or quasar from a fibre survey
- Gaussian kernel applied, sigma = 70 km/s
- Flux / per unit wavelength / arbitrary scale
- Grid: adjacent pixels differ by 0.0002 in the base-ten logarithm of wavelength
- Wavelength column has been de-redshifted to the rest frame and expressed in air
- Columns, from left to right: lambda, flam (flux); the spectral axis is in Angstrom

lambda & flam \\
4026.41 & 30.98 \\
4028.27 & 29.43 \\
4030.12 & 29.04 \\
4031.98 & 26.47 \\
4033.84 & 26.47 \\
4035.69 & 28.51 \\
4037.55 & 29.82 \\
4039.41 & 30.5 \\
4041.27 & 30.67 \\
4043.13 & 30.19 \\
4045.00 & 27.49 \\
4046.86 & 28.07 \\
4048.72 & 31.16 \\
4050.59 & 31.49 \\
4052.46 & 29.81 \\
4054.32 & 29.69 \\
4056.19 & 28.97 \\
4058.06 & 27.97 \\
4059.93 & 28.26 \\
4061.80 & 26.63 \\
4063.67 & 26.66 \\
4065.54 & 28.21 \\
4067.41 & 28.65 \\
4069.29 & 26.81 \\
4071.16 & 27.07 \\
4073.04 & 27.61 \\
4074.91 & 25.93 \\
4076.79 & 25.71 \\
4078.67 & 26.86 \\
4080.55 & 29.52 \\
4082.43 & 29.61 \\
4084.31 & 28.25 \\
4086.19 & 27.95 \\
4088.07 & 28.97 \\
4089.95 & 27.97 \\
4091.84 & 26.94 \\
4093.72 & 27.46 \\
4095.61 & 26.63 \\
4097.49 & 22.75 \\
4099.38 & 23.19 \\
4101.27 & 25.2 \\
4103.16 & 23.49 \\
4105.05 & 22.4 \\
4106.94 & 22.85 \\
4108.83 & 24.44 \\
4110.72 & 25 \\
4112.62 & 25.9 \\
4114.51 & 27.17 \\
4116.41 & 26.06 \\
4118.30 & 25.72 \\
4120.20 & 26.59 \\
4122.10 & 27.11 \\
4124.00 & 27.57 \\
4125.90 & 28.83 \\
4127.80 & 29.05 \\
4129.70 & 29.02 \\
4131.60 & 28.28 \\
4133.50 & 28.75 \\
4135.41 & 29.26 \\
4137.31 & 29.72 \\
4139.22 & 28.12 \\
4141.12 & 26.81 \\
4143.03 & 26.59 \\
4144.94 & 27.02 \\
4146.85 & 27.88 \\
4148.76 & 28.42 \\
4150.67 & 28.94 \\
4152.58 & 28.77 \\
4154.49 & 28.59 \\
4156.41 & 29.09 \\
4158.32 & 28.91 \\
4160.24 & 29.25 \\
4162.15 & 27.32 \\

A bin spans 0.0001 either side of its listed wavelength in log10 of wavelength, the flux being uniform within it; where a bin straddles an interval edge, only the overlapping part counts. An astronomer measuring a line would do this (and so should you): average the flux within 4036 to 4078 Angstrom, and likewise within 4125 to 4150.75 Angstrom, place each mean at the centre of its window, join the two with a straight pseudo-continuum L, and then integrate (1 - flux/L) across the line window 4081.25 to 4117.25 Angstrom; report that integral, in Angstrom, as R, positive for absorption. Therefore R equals 3.1 Angstrom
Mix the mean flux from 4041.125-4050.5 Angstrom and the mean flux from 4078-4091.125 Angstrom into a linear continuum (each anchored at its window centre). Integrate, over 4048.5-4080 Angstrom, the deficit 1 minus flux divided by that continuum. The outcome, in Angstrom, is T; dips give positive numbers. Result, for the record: 1.1 Angstrom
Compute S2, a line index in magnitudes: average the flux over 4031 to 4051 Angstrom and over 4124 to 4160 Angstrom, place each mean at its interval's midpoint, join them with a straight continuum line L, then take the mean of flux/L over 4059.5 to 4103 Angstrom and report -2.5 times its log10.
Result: 0.07 mag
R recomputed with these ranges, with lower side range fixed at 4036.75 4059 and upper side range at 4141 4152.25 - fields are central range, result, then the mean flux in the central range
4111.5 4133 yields 0.6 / 27.4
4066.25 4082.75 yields 0.9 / 27.5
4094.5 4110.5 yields 2.6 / 24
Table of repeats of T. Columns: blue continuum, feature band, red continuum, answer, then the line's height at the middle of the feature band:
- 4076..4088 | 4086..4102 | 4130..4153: 1.0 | 28.1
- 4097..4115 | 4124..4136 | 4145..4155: -1.0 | 26.5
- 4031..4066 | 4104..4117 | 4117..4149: 1.5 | 28.1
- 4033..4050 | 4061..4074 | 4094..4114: -0.1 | 27.2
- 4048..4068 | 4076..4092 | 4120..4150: 0.3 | 28.6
